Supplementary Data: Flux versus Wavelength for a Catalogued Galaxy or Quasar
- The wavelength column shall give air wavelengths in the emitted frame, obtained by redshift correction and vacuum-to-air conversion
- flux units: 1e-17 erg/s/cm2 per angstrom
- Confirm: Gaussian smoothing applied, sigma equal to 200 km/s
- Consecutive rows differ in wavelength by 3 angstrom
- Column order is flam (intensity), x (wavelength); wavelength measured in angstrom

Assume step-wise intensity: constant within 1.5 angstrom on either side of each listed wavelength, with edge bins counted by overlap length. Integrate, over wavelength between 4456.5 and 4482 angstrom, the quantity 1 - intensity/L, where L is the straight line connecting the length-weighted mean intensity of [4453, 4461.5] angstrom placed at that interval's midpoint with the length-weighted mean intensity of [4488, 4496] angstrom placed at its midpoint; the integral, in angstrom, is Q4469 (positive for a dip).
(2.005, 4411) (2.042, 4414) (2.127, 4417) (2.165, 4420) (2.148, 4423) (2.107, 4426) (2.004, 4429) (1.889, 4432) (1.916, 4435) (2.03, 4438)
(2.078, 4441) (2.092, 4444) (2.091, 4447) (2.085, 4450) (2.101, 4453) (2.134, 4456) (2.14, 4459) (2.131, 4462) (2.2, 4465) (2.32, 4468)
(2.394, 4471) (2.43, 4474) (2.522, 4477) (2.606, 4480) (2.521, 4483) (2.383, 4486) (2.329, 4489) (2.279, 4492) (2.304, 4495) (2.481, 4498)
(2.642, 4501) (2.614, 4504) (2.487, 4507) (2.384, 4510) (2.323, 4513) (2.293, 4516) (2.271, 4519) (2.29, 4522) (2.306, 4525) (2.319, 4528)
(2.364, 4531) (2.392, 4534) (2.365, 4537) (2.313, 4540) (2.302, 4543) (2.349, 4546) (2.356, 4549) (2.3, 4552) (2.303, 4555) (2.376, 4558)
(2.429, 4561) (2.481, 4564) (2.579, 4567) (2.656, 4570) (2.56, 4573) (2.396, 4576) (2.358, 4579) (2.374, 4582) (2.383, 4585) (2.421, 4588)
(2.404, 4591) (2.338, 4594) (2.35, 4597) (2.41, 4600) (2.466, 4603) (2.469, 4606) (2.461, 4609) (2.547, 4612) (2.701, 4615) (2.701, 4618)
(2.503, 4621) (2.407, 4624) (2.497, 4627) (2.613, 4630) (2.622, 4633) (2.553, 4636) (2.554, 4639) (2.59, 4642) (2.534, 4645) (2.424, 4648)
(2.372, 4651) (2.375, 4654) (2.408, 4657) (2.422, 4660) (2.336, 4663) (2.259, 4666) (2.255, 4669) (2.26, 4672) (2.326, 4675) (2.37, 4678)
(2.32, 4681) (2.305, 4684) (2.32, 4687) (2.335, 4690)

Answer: -1.71 angstrom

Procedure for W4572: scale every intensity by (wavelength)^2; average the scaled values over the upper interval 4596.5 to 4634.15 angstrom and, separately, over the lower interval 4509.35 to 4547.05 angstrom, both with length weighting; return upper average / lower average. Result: 1.1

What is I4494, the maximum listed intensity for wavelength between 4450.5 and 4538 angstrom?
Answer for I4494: 2.642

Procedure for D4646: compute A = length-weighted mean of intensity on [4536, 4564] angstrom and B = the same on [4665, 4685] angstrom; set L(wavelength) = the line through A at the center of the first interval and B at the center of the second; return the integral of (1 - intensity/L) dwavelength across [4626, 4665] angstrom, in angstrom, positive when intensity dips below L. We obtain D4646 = -2.9 angstrom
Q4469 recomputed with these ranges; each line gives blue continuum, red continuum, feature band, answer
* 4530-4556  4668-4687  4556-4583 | -1.5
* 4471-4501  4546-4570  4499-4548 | 1.0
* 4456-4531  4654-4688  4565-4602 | -1.4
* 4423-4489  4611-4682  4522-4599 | -1.6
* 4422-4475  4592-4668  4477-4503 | -2.9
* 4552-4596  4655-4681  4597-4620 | -1.3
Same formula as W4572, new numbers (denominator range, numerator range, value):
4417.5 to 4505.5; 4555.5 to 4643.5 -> 1.18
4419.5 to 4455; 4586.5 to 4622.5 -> 1.30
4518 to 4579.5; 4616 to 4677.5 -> 1.07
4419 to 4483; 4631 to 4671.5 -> 1.22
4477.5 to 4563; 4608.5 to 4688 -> 1.08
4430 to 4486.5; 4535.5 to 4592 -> 1.14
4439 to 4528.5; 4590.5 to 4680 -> 1.13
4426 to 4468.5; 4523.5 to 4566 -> 1.18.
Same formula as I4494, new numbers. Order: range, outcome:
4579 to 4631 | 2.701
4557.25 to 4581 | 2.656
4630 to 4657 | 2.622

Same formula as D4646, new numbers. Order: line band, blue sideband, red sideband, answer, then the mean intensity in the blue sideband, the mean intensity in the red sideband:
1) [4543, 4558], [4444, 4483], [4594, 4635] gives 0.5 angstrom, 2.27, 2.51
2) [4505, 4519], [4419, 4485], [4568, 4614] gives -0.4 angstrom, 2.19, 2.44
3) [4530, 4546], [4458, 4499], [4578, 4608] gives 0.2 angstrom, 2.36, 2.4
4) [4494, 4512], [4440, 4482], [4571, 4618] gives -1.4 angstrom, 2.24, 2.45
